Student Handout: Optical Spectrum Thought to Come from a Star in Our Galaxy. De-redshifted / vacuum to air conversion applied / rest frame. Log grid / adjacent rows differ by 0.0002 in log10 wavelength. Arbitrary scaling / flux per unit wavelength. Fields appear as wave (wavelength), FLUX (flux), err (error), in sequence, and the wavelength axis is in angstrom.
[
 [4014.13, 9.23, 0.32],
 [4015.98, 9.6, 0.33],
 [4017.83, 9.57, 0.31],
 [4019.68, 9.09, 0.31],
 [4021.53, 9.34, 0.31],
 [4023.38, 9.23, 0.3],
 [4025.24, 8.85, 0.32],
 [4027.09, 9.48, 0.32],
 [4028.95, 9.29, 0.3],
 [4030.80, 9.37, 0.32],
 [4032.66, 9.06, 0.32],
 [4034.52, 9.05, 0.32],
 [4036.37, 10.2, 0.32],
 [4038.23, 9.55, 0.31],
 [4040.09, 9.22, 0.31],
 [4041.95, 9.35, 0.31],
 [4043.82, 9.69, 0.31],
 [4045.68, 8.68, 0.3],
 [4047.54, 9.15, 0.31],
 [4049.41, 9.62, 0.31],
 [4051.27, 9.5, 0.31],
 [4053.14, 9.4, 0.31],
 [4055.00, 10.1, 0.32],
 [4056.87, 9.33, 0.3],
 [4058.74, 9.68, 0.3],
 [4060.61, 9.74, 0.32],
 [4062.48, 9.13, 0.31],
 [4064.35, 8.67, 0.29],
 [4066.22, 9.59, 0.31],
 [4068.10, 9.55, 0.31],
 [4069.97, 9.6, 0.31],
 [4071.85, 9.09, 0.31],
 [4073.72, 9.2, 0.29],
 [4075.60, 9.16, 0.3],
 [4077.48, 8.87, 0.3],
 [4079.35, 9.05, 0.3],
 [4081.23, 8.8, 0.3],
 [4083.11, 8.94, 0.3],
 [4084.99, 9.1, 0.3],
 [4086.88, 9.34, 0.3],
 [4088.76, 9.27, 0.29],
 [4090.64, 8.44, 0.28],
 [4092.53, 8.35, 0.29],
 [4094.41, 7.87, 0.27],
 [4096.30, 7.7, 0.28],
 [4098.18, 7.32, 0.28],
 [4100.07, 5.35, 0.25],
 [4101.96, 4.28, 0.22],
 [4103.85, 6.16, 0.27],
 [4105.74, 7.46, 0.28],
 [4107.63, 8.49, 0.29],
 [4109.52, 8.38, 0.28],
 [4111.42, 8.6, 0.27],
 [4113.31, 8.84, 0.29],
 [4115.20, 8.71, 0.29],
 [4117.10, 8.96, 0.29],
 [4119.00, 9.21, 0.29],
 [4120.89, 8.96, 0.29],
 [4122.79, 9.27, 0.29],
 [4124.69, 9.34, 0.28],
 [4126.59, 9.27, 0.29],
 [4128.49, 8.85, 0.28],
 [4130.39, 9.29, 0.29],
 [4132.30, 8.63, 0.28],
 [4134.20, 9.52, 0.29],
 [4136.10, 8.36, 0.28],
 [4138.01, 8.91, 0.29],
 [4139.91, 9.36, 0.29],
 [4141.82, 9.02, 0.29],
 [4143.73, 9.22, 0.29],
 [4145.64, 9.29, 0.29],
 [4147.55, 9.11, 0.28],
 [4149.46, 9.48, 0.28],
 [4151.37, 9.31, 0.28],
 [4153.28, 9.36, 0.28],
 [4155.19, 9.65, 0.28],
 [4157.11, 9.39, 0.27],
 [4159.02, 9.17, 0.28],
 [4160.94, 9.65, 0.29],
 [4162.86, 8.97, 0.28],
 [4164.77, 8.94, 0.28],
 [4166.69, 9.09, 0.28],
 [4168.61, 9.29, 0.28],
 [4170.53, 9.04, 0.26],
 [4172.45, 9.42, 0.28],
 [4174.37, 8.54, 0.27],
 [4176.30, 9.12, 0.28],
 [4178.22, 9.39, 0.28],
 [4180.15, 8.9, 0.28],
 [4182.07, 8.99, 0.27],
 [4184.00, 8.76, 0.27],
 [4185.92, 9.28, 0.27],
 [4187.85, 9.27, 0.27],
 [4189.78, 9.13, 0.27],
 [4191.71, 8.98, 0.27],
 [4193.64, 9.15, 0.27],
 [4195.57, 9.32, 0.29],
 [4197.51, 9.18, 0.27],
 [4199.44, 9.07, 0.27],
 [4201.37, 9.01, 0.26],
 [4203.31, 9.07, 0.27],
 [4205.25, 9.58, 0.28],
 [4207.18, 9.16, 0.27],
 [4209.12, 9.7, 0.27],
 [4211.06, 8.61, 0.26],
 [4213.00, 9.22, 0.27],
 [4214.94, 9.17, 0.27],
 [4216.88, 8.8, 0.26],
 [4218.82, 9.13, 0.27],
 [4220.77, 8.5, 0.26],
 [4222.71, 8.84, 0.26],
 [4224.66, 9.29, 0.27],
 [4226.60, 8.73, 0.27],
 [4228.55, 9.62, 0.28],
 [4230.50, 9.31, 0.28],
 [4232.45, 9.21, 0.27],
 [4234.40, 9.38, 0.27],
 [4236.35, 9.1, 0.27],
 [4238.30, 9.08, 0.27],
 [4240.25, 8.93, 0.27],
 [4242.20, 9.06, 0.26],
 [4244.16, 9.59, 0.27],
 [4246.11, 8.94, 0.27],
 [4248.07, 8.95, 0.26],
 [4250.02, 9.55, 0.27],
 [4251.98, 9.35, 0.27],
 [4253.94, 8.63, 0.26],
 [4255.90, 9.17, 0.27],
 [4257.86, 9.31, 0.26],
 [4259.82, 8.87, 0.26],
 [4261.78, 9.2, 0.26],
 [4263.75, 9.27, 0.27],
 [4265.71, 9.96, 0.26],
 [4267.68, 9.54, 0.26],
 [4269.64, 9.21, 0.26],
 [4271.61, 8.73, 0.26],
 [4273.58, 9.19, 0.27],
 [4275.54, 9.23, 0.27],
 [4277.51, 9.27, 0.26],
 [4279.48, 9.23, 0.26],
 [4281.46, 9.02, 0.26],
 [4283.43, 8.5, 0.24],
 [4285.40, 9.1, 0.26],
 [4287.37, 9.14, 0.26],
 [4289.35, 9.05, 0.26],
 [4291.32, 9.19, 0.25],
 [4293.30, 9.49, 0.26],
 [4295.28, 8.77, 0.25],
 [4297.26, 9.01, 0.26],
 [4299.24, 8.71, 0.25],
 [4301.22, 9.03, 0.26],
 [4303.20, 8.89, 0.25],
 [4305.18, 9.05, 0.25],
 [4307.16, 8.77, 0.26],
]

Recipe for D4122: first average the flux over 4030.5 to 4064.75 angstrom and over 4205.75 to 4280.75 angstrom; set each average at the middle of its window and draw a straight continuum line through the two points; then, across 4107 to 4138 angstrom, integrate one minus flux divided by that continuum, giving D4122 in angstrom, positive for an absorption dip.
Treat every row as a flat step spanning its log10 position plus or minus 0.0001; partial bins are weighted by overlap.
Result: 1.3 angstrom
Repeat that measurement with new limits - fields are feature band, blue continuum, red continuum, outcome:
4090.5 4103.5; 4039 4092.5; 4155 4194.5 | 3.24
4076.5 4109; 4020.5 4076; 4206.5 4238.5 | 4.77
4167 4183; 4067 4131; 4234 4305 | -0.56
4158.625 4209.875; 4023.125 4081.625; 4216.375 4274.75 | 0.31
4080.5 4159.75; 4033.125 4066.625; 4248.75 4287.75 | 6.03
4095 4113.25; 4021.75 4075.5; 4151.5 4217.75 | 4.12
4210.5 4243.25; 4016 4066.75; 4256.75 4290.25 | 0.51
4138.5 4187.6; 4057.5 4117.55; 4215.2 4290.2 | -2.27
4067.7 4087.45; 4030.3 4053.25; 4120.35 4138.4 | 0.21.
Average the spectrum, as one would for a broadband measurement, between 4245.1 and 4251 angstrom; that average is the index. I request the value 9.16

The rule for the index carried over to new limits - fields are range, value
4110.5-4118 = 8.78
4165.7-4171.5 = 9.14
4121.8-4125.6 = 9.29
